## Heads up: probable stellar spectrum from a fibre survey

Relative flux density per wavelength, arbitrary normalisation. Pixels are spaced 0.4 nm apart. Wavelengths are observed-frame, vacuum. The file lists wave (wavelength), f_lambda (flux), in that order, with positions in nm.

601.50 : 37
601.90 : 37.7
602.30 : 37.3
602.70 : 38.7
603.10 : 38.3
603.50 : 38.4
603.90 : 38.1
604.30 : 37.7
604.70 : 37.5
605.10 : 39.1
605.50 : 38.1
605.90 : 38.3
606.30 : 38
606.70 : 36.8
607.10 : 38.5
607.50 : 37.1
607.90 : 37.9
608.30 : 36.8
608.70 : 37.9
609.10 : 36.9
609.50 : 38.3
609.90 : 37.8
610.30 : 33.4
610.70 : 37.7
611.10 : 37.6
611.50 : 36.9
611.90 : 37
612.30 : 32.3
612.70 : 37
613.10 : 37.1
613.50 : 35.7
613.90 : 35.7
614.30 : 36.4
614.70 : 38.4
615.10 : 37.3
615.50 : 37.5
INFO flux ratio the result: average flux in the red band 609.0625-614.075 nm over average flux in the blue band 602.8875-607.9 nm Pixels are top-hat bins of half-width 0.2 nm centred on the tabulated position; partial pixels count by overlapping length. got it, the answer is 1.0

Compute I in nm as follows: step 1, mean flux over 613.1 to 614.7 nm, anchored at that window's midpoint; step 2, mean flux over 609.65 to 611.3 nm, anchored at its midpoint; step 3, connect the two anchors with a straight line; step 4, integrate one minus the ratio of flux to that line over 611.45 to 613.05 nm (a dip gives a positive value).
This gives 0.03 nm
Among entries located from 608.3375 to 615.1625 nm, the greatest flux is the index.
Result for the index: 38.4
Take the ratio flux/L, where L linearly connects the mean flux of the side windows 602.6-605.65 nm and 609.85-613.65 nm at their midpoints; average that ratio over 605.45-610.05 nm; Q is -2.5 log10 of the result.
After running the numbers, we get -0.01 mag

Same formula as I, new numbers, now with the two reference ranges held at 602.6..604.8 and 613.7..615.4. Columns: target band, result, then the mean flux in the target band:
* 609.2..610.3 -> 0.01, 37.1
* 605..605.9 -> -0.01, 38.5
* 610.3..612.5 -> 0.08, 36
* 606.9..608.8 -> 0.00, 37.6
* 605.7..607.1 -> 0.00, 37.8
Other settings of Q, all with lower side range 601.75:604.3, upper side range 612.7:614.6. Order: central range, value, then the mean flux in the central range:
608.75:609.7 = -0.02 mag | 37.6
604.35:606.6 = -0.01 mag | 38.1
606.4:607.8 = 0.00 mag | 37.5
